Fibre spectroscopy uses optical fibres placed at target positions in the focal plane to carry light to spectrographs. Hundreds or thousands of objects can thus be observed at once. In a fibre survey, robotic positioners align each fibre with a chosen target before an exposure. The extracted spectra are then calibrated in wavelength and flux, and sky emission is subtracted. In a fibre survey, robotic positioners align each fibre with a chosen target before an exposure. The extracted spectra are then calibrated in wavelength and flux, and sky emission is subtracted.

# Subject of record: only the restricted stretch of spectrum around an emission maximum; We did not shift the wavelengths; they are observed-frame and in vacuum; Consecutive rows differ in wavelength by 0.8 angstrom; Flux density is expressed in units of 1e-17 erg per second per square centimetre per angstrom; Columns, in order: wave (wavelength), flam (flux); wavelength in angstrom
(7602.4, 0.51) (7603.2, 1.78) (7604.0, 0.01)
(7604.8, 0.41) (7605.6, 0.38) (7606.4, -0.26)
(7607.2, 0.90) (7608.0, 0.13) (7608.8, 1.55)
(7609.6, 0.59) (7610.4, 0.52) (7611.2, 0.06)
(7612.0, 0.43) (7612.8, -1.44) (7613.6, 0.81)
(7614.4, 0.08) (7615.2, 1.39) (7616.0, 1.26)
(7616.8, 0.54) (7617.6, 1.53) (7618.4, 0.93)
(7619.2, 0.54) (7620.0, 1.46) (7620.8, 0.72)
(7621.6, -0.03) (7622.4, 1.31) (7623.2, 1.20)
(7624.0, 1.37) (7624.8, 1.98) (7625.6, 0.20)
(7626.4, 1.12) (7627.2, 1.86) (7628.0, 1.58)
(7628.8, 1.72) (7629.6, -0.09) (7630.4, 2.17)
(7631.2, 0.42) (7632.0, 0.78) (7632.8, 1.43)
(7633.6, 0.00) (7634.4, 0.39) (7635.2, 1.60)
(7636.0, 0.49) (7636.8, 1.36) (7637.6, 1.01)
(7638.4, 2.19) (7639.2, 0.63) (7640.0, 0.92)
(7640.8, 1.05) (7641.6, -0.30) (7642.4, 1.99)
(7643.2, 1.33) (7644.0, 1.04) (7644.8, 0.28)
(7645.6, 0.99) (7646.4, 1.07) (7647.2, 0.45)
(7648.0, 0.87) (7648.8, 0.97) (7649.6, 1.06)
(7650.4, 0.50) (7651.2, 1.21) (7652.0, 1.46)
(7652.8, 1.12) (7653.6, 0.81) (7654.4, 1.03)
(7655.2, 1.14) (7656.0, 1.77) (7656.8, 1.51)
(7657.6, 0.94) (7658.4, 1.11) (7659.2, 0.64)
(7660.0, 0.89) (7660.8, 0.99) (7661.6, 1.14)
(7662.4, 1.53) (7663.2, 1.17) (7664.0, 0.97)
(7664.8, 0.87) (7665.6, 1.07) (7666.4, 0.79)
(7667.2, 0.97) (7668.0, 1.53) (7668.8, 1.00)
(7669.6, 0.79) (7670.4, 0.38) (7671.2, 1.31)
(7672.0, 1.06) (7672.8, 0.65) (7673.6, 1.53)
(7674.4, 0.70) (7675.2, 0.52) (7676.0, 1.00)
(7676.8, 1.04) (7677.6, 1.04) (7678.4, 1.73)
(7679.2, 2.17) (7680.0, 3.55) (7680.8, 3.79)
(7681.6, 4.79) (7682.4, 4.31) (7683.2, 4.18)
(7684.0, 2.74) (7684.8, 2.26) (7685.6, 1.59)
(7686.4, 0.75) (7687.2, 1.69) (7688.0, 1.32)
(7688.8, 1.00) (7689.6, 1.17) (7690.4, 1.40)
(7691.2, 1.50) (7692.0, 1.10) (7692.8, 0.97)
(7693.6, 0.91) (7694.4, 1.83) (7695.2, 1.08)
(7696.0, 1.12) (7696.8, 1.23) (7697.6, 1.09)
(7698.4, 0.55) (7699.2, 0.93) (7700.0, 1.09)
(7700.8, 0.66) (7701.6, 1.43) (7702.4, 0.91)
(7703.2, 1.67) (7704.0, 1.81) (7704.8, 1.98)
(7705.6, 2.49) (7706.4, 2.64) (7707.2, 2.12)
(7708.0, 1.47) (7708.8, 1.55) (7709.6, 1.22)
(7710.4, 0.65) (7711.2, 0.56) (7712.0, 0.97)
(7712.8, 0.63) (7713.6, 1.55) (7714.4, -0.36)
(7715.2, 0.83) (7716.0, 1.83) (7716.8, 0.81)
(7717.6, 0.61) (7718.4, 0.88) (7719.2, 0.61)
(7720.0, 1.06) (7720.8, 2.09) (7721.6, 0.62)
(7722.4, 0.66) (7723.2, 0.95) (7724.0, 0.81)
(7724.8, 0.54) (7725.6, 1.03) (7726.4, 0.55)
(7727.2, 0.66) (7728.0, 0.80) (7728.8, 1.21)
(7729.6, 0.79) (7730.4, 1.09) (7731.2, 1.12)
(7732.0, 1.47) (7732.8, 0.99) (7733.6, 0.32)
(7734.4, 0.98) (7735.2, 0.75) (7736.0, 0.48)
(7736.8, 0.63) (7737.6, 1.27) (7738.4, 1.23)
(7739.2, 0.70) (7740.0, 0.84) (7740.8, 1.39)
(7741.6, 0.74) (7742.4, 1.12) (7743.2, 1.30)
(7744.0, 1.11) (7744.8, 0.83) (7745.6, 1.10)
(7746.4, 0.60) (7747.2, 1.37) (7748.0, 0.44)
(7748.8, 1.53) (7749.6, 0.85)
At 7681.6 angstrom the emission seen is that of Halpha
